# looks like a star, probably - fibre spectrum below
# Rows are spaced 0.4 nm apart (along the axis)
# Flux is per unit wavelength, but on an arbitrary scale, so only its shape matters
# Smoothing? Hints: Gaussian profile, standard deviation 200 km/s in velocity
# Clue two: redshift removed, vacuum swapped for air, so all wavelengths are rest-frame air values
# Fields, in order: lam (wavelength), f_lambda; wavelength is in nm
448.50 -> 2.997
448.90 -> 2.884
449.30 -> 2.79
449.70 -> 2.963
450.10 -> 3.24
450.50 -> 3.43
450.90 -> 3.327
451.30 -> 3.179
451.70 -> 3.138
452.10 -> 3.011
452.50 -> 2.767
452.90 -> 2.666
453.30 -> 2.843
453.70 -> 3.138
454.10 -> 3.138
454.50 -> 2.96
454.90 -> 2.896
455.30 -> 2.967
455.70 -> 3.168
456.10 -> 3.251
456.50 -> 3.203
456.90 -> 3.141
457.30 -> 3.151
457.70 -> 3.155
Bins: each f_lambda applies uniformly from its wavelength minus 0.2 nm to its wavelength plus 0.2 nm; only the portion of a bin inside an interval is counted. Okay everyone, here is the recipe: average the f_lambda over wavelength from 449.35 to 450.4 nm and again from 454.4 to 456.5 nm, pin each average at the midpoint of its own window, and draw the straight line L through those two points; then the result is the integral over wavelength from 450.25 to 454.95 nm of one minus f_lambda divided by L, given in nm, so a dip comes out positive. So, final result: 0.05 nm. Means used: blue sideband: 3.09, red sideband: 3.07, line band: 3.05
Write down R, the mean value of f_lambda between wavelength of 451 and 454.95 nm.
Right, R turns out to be 2.99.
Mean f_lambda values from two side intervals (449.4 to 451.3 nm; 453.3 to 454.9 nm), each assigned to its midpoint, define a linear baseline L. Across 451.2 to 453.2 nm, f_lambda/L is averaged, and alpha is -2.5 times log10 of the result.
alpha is 0.067 mag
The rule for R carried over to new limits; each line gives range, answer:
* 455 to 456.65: 3.13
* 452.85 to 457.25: 3.05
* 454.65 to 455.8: 2.99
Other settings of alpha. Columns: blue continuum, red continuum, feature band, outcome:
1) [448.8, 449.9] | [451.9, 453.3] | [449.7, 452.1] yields -0.13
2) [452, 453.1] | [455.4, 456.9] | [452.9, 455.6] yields 0.00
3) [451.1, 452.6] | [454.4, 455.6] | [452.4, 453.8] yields 0.06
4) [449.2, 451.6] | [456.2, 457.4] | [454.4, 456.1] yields 0.05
